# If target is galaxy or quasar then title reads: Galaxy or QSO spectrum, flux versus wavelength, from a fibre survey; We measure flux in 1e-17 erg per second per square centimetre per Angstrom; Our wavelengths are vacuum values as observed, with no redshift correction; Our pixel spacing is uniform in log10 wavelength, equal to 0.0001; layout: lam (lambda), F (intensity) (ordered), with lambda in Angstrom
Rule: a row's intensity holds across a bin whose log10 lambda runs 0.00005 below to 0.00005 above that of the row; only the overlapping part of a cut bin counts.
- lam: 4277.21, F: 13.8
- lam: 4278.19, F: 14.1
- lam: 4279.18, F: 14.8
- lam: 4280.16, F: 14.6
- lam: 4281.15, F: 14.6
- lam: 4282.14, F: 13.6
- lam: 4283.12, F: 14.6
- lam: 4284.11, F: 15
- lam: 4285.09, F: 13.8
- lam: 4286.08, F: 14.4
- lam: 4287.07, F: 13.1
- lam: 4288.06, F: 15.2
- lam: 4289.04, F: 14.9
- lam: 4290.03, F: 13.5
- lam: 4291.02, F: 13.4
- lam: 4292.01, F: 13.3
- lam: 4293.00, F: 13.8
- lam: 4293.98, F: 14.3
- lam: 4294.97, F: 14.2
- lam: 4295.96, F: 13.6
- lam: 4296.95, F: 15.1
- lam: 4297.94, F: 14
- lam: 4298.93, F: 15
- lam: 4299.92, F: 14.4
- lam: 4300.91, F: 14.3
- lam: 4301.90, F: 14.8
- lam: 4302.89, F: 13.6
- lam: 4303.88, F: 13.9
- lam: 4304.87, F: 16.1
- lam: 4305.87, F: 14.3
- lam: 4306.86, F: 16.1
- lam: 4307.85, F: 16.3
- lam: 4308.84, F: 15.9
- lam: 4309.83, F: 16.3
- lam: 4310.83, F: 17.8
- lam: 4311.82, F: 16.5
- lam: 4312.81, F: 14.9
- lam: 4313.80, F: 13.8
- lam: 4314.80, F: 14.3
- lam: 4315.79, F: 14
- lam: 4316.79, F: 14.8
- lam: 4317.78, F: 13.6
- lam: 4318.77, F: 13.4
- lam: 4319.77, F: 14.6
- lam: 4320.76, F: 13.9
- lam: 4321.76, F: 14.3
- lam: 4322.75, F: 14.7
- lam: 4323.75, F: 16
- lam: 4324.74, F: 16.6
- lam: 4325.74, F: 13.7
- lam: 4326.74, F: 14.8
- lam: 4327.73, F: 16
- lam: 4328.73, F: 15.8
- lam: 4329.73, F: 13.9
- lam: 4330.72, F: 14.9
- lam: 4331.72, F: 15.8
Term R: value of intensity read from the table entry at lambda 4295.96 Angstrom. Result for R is 13.6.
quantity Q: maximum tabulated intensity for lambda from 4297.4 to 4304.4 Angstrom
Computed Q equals 15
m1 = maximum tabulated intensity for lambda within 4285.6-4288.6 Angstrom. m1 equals 15.2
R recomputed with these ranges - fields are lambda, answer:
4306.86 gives 16.1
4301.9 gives 14.8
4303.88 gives 13.9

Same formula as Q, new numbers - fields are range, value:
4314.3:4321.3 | 14.8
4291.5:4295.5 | 14.3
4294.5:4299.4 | 15.1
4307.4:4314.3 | 17.8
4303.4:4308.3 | 16.3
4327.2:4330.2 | 16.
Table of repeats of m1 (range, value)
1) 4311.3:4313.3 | 16.5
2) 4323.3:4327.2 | 16.6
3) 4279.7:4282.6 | 14.6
